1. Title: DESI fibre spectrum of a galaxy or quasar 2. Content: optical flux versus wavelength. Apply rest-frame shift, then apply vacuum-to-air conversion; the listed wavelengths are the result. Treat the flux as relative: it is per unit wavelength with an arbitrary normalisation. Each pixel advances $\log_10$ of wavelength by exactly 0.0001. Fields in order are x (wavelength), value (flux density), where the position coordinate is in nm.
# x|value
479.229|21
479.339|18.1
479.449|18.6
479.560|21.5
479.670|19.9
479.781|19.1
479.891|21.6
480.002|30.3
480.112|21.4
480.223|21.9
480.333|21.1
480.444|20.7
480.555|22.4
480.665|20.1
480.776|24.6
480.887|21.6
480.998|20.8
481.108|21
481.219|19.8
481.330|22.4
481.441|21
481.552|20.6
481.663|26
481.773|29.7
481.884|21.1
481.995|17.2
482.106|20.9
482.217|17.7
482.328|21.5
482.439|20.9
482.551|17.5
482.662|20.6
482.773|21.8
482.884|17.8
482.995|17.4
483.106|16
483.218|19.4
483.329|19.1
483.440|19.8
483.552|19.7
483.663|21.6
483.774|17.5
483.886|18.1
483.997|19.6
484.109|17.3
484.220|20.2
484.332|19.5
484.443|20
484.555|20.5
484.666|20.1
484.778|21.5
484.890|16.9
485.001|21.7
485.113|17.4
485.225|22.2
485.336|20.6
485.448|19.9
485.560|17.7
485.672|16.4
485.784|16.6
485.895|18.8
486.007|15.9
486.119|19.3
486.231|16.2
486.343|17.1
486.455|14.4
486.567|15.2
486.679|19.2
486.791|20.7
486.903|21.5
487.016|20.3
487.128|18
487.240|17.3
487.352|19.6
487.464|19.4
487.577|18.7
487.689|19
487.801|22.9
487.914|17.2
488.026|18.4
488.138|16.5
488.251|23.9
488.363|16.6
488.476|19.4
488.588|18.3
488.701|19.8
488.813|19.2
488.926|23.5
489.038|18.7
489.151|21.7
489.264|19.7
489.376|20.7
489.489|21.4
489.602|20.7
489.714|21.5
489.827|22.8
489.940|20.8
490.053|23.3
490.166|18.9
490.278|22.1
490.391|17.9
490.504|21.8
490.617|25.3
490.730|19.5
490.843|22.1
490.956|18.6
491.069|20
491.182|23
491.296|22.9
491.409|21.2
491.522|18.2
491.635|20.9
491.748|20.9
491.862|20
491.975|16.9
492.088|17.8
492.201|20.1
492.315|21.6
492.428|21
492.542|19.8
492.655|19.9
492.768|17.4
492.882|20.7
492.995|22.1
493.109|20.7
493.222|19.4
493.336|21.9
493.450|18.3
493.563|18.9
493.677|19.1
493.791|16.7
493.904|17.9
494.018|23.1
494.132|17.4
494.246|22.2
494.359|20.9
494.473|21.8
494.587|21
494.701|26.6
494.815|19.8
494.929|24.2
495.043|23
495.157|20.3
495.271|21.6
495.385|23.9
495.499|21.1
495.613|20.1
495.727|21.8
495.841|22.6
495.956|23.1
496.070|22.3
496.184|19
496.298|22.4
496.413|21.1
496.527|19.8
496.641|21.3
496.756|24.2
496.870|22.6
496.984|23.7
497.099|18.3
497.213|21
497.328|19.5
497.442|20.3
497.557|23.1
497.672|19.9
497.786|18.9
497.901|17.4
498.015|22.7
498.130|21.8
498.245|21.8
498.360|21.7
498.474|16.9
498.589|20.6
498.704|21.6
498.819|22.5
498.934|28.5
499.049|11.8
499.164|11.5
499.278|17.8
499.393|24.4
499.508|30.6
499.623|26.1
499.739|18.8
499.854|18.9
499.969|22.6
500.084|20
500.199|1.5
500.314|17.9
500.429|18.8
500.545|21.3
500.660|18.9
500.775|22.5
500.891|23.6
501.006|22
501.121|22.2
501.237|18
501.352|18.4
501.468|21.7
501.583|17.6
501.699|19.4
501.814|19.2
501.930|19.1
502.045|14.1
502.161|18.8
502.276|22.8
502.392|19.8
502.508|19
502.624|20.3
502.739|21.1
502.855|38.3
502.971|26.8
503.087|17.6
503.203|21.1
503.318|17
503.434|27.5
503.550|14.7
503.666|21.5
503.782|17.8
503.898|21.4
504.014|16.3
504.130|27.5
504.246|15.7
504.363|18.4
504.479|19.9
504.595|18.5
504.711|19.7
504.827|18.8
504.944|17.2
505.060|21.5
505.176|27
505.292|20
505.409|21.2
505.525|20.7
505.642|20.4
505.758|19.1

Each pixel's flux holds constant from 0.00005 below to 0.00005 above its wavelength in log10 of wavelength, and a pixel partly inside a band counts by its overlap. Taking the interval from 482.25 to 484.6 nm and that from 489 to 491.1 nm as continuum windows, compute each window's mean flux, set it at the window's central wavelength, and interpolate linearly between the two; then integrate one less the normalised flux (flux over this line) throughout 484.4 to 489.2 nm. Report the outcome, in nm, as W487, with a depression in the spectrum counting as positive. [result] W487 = 0.27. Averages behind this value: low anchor 19.3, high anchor 21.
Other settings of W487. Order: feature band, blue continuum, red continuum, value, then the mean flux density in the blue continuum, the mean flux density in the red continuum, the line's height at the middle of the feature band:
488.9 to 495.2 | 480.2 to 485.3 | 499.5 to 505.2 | -0.116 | 20.3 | 20.3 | 20.3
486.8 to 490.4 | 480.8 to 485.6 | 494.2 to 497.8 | 0.127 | 20.1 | 21.6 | 20.8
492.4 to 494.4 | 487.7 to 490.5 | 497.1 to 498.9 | 0.061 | 20.3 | 20.7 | 20.5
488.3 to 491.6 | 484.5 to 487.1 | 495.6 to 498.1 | -0.179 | 18.7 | 21.2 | 19.6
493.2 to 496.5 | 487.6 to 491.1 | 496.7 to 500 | -0.052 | 20.4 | 21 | 20.8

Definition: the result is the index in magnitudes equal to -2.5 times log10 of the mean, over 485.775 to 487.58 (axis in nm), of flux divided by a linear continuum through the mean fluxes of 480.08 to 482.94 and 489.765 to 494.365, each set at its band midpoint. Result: 0.15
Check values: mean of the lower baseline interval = 21.2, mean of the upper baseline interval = 20.3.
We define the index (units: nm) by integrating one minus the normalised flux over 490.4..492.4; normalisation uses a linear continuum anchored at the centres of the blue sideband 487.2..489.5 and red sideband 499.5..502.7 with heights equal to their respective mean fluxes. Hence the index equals -0.10 nm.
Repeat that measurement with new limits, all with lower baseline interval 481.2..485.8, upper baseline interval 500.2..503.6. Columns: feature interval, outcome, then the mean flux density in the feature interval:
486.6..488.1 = 0.05 nm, 19.3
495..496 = -0.09 nm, 21.9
